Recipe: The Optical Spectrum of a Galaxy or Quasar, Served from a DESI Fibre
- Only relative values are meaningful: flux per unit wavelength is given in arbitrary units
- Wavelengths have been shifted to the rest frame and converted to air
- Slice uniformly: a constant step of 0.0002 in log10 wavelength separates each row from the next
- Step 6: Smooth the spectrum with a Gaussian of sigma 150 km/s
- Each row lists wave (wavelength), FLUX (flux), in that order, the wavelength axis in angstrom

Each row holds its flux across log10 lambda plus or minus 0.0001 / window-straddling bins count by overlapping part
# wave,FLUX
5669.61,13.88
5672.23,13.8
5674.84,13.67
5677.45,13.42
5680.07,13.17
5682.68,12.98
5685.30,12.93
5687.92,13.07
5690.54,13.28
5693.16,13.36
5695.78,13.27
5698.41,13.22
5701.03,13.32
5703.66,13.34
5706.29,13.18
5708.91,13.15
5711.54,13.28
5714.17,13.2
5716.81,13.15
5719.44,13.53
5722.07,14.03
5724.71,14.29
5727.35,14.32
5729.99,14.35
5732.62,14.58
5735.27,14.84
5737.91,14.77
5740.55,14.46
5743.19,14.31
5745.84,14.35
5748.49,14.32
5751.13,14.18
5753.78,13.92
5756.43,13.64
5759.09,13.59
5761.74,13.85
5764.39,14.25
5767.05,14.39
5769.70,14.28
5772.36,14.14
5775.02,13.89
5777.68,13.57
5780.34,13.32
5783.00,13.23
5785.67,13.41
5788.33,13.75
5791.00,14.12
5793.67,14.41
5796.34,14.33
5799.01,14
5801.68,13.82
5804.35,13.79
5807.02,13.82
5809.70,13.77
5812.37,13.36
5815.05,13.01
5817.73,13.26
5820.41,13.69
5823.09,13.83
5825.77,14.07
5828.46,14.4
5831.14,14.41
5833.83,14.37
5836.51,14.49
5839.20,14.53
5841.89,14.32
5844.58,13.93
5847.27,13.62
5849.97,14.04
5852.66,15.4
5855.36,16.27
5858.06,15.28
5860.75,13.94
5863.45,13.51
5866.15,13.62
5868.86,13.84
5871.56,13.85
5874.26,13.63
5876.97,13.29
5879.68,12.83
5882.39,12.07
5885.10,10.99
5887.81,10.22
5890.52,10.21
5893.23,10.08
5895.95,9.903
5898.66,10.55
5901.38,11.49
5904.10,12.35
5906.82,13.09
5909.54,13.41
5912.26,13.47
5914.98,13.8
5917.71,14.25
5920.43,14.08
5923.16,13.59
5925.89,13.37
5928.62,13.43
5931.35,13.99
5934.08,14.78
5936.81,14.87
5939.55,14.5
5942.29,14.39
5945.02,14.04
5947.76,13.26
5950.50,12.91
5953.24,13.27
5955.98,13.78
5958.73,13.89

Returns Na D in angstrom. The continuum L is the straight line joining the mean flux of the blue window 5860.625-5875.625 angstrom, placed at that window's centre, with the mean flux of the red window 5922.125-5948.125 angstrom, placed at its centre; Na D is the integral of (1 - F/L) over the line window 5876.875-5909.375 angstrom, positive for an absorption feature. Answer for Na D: 5.7 angstrom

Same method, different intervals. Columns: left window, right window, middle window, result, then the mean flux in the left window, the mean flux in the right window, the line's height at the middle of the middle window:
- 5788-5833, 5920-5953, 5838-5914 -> 5.0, 13.9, 13.9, 13.9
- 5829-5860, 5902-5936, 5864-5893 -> 3.6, 14.6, 13.6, 14.1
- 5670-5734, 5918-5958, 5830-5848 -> -0.7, 13.5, 13.9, 13.7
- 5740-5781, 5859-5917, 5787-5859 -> -5.0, 14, 12.4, 13.2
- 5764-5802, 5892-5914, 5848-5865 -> -2.7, 13.9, 11.8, 12.6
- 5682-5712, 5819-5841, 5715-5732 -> -0.7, 13.2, 14.2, 13.4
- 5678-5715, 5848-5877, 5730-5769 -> -2.0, 13.2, 14.3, 13.5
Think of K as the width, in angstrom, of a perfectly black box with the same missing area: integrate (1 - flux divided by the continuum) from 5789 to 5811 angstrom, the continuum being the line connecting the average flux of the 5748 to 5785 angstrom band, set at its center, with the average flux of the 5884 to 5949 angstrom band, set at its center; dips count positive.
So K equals -0.6 angstrom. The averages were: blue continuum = 13.9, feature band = 14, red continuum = 12.8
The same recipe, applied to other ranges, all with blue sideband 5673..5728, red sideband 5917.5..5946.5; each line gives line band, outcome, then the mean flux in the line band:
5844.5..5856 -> -0.65 angstrom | 14.6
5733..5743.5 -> -0.87 angstrom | 14.6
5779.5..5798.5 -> -0.22 angstrom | 13.8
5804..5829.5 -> 0.11 angstrom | 13.7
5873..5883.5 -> 0.73 angstrom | 13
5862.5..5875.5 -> 0.20 angstrom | 13.7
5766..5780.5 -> -0.38 angstrom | 14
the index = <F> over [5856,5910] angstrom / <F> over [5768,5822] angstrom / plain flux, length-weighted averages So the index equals 0.90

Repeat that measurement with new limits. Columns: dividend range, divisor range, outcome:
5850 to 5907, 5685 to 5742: 0.93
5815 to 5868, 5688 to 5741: 1.04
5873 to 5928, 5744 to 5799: 0.89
